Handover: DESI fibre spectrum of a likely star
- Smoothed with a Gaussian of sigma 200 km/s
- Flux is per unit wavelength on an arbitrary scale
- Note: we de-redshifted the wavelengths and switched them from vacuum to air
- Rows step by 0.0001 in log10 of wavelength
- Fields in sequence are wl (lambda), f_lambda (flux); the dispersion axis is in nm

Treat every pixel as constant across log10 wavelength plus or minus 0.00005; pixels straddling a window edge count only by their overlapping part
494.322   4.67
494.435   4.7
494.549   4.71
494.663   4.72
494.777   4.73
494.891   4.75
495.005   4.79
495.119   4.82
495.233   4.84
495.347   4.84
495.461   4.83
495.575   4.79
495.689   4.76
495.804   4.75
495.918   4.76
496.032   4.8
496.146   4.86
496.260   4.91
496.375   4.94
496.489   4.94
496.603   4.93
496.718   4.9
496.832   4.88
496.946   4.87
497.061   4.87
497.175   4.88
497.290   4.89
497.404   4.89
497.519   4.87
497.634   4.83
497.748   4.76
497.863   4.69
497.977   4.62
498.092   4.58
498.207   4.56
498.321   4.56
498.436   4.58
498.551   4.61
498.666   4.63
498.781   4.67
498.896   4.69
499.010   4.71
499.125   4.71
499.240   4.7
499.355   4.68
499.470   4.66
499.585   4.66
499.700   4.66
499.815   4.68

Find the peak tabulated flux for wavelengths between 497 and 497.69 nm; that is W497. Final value 4.89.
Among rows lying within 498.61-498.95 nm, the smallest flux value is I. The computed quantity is 4.63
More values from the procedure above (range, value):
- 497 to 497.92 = 4.69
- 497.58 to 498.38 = 4.56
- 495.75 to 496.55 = 4.75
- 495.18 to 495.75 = 4.76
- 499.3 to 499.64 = 4.66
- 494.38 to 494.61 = 4.7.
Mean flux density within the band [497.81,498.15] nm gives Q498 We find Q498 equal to 4.63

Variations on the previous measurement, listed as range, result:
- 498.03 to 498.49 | 4.57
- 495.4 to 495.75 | 4.79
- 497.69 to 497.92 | 4.74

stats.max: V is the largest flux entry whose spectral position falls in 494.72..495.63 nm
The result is 4.84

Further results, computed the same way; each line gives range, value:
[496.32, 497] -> 4.94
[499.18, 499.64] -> 4.7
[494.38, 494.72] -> 4.72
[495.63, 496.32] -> 4.91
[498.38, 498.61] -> 4.61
